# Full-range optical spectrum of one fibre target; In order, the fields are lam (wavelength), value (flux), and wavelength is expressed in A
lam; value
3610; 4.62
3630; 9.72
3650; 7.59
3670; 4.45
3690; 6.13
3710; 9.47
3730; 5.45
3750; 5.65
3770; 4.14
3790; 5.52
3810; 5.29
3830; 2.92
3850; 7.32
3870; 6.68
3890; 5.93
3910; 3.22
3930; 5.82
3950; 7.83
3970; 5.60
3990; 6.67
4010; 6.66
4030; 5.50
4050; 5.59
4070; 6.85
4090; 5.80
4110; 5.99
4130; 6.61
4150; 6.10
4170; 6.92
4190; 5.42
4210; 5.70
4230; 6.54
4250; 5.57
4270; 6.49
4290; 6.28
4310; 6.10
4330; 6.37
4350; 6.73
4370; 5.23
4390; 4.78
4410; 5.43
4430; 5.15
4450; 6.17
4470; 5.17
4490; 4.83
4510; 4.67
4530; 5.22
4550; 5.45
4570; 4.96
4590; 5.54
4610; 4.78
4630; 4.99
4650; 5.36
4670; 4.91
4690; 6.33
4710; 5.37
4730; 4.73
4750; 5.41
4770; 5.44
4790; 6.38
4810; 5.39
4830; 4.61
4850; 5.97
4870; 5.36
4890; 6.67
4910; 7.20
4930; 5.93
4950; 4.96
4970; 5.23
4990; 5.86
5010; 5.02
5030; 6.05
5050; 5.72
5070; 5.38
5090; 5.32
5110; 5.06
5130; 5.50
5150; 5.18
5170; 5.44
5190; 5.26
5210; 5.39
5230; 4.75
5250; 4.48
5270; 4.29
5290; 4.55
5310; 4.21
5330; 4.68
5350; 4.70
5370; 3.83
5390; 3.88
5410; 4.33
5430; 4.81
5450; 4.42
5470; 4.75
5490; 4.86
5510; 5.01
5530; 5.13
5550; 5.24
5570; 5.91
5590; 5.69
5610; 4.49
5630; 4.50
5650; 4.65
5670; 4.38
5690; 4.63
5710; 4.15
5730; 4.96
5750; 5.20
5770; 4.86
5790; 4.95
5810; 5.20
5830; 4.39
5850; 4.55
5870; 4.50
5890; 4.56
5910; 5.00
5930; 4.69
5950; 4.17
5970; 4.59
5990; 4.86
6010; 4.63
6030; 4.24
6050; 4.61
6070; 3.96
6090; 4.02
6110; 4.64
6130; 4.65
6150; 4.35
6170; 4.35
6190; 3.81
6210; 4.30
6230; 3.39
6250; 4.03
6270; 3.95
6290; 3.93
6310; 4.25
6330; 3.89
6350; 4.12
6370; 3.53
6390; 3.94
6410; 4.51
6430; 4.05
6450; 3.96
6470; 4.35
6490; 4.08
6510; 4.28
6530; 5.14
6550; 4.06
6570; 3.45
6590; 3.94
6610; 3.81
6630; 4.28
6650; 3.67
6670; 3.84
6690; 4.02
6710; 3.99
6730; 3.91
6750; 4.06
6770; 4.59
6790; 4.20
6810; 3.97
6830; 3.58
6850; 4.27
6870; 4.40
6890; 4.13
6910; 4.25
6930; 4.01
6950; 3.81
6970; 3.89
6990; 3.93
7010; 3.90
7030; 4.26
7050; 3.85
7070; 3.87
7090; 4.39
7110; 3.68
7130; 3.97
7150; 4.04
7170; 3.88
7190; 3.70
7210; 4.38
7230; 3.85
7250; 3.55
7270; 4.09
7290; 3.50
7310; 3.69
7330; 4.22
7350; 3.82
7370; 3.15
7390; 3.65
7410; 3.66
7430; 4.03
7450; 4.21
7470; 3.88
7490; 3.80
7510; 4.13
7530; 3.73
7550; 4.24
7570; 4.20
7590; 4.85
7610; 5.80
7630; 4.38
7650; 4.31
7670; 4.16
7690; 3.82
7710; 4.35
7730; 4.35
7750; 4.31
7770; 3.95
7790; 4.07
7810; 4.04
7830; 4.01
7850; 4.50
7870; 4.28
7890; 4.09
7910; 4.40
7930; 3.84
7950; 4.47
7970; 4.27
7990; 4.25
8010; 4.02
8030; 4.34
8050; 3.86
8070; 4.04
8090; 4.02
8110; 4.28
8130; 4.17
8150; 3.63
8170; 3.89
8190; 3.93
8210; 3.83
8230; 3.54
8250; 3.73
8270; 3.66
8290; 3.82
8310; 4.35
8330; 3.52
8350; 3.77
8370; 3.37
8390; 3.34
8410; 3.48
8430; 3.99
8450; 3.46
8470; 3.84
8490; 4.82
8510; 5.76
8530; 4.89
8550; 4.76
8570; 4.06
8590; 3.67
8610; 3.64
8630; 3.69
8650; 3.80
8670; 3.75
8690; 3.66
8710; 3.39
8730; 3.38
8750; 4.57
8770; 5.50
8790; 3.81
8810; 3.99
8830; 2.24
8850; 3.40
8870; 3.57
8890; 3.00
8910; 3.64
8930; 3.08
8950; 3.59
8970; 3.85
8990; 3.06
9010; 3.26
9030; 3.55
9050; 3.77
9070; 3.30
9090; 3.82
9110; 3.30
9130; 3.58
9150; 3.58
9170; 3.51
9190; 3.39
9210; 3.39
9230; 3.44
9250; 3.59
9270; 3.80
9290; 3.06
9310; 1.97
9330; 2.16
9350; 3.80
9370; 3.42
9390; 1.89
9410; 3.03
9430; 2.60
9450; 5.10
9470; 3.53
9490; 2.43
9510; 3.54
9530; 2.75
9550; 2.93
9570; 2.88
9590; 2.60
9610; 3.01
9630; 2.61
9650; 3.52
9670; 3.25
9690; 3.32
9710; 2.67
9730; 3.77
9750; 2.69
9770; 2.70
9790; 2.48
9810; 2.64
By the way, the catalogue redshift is 0.75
